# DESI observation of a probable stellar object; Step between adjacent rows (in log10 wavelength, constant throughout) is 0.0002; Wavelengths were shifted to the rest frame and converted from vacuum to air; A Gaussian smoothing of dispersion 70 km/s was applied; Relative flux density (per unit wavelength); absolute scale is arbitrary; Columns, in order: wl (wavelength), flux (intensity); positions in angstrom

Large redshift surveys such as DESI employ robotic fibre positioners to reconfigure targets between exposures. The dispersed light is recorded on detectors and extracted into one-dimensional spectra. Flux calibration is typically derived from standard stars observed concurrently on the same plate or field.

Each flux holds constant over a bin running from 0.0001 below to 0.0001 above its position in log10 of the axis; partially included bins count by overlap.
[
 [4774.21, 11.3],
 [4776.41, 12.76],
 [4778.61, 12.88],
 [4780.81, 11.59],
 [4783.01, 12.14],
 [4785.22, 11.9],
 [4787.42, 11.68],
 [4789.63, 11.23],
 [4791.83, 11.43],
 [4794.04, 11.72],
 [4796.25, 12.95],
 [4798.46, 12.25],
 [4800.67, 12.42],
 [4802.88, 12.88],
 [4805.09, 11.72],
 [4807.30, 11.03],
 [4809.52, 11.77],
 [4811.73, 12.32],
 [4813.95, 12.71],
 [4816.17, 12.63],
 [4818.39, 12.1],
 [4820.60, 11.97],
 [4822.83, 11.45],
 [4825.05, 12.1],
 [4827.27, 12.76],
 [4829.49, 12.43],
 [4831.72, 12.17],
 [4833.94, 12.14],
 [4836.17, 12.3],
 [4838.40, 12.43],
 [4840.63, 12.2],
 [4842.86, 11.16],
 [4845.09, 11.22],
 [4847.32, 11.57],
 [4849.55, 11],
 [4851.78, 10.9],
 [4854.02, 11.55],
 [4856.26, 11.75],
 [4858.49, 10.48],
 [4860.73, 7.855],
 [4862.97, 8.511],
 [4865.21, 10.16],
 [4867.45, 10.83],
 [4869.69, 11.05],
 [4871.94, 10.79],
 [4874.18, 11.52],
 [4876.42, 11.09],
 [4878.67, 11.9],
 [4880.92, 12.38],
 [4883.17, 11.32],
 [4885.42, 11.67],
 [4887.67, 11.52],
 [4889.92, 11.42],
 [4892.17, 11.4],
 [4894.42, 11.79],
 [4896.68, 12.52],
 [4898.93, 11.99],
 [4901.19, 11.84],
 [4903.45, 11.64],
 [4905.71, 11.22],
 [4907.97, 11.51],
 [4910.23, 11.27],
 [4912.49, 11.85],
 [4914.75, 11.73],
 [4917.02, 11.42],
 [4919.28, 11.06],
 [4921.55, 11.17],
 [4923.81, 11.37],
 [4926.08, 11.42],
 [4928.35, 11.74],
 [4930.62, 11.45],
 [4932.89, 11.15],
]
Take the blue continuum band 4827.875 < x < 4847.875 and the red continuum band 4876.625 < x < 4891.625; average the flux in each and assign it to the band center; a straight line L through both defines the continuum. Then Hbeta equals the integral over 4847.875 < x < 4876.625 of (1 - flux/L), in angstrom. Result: 3.0 angstrom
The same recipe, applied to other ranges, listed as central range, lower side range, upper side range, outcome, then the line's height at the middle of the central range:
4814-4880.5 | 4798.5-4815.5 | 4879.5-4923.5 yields 2.9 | 11.9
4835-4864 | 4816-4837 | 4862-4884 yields 1.5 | 11.6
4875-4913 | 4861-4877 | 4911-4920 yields -2.3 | 11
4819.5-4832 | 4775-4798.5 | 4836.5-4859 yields -0.5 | 11.7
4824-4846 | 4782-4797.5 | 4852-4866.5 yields -2.8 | 10.7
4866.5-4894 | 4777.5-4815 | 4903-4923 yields 0.4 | 11.6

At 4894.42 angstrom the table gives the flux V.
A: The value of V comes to 11.79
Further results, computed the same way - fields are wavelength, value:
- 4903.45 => 11.64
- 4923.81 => 11.37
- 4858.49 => 10.48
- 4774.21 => 11.3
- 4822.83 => 11.45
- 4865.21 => 10.16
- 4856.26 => 11.75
